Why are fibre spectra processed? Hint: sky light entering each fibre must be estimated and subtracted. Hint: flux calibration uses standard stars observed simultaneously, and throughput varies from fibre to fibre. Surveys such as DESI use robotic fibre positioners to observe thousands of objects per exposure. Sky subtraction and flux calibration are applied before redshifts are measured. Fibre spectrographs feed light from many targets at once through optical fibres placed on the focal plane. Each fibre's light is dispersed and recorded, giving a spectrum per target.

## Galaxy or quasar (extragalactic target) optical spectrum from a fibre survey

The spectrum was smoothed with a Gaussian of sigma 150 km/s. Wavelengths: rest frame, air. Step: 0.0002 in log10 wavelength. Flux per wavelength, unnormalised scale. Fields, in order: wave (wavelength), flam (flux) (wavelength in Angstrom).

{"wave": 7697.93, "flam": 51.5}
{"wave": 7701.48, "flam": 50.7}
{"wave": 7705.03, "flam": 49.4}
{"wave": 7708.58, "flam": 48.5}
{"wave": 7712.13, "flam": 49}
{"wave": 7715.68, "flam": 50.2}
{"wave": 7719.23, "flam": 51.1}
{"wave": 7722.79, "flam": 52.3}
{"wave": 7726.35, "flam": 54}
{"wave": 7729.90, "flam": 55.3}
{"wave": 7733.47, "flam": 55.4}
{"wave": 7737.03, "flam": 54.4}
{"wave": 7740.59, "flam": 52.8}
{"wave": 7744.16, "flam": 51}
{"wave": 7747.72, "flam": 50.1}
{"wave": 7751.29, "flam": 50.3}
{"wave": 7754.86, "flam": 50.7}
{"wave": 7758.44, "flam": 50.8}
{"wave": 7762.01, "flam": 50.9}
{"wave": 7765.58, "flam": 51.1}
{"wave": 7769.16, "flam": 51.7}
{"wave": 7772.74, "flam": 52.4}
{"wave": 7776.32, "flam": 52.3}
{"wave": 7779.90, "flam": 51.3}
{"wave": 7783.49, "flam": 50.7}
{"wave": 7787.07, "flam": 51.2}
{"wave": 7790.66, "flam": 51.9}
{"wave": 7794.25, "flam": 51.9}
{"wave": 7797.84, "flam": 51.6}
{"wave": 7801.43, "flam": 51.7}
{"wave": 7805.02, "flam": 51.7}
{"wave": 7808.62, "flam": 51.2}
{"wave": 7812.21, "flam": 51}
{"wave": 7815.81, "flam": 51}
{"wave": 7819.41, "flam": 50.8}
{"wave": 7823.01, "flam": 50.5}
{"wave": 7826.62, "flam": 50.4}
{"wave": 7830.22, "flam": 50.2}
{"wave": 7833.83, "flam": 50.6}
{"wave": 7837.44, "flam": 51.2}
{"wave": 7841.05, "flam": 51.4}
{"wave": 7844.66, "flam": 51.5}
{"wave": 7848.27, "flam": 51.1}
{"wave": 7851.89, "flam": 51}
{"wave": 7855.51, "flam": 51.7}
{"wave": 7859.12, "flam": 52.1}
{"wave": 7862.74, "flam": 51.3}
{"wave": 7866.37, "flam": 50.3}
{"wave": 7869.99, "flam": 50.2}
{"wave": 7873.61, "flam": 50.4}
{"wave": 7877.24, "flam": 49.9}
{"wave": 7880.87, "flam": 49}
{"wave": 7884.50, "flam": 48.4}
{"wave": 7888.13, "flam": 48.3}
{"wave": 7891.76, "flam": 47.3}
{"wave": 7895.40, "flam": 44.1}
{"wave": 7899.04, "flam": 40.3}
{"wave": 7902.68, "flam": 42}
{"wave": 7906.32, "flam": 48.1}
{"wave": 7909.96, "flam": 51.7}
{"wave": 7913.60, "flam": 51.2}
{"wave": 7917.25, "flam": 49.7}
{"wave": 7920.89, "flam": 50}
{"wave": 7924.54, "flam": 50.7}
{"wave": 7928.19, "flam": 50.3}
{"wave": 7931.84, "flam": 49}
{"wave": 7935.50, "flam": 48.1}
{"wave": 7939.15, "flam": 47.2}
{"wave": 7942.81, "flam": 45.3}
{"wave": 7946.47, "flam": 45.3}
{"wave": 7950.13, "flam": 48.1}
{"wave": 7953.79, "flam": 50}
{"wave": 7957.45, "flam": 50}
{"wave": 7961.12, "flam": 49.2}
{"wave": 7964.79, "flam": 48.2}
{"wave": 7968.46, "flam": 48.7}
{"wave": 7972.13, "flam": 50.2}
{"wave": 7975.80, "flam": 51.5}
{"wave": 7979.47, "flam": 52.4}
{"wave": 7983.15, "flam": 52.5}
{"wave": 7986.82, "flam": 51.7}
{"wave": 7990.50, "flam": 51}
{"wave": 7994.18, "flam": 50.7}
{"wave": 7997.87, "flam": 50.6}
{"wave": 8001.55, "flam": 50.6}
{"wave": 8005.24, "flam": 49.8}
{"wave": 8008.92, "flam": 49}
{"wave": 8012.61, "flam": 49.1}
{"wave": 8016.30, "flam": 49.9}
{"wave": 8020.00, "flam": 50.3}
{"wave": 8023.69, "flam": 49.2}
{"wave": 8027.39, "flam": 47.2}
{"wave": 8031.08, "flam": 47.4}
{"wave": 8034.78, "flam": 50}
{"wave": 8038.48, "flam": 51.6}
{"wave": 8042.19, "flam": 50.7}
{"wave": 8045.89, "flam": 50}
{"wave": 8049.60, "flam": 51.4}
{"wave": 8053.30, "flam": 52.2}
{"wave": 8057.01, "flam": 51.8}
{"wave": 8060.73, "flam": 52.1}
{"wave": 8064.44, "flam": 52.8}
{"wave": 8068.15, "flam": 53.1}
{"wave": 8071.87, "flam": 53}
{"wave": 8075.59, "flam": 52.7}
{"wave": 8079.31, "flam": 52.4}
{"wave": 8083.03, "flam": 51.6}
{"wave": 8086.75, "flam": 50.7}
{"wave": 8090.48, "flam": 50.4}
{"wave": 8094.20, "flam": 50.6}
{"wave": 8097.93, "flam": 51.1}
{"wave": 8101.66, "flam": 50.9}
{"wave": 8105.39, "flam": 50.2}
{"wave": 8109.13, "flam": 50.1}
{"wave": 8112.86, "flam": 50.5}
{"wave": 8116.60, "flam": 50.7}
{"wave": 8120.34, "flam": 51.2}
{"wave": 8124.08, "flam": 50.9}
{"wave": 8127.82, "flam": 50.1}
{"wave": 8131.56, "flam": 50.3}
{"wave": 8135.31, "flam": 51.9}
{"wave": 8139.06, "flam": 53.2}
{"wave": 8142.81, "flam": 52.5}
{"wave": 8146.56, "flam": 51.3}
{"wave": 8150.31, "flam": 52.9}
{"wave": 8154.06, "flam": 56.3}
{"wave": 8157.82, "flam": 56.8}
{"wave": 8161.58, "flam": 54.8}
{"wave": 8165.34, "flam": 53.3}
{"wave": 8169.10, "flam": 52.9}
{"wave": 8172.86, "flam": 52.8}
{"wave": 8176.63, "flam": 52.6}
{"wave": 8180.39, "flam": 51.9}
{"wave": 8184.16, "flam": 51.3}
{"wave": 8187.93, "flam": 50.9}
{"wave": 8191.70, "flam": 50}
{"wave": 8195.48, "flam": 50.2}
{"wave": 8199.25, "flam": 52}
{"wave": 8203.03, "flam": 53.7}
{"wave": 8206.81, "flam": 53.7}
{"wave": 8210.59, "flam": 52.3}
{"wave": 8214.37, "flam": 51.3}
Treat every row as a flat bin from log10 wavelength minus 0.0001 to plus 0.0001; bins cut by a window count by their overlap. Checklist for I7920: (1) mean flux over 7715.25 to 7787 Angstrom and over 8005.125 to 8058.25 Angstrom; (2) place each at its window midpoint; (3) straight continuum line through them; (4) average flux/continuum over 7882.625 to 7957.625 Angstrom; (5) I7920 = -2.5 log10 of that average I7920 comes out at 0.06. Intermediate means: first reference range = 52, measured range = 47.8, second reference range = 50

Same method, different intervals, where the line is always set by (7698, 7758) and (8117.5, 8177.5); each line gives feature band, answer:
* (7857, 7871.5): 0.02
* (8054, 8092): 0.01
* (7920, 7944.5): 0.08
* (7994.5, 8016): 0.05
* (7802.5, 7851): 0.02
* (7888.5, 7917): 0.12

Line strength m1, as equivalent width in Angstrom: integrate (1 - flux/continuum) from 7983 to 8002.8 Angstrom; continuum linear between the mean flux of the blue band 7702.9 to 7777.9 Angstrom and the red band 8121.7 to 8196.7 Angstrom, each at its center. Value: 0.4 Angstrom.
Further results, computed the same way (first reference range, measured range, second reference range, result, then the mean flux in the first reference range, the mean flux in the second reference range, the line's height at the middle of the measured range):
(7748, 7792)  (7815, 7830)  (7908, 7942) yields 0.0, 51.2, 49.6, 50.7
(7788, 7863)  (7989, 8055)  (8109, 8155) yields 1.9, 51.2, 51.7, 51.5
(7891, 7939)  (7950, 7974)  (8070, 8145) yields -0.3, 47.9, 51.2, 48.7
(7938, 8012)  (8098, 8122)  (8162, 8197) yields 0.2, 49.6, 51.9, 51.1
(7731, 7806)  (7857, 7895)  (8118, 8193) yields 1.8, 51.7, 52.4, 51.9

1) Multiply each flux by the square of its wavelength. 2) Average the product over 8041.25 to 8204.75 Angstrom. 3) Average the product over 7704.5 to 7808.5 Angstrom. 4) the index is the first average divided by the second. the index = 1.1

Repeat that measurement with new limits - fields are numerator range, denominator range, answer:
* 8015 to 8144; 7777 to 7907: 1.08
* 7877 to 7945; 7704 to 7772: 0.97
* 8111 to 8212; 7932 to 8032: 1.11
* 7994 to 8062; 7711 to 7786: 1.04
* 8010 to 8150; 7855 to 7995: 1.08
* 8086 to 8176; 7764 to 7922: 1.11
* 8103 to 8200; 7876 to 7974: 1.14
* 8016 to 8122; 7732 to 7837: 1.06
